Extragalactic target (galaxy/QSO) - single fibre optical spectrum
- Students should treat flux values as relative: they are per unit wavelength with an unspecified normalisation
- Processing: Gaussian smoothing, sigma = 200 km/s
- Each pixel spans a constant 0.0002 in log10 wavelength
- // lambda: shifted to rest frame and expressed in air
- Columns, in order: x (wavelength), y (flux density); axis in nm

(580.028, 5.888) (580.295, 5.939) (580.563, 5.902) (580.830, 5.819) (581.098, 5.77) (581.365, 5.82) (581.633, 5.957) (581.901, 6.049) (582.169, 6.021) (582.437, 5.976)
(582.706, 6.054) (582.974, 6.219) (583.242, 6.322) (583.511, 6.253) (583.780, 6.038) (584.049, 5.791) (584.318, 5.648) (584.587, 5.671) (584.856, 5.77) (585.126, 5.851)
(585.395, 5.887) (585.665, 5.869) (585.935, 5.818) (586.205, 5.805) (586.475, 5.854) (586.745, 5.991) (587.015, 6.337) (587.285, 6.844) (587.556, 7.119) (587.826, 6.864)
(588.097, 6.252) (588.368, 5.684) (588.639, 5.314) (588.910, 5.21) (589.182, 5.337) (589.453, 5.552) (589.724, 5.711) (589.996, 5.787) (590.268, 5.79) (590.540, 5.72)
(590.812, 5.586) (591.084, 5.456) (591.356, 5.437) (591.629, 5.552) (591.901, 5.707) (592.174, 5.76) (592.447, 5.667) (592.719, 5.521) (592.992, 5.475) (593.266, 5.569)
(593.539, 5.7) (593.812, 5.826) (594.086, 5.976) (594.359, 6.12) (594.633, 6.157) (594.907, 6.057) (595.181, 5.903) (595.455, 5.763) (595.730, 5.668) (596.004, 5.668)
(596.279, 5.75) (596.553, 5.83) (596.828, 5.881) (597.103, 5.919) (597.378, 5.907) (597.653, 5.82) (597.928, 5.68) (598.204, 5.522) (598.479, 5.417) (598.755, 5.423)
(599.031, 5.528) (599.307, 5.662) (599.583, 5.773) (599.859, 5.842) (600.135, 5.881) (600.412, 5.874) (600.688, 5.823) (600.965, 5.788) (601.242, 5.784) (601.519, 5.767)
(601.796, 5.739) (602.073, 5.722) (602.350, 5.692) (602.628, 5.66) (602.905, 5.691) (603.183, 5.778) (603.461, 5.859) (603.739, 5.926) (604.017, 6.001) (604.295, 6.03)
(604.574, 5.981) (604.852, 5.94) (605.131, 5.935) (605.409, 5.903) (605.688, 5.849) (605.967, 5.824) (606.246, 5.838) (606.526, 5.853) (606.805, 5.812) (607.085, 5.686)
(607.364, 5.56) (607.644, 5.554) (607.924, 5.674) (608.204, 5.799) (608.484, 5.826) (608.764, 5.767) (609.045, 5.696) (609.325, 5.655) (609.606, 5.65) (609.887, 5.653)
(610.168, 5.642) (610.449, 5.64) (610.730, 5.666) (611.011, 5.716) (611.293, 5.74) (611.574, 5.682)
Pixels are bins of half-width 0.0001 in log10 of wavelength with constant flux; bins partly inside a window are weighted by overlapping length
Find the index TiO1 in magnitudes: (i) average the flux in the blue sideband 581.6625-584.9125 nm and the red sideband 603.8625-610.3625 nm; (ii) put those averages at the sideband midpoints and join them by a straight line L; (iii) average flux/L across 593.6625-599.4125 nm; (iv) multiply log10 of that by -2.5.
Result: 0.02 mag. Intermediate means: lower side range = 5.99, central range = 5.78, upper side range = 5.79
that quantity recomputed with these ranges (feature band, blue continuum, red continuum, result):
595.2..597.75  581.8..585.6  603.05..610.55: 0.01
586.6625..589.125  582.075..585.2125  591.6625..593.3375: -0.06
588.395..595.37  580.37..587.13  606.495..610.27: 0.03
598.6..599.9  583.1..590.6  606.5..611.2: 0.03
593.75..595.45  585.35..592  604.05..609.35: -0.03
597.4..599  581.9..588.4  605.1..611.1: 0.06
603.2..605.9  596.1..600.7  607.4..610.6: -0.04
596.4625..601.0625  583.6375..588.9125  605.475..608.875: 0.02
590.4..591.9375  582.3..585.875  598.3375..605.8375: 0.06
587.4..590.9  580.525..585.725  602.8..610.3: 0.01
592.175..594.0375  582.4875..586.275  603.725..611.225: 0.04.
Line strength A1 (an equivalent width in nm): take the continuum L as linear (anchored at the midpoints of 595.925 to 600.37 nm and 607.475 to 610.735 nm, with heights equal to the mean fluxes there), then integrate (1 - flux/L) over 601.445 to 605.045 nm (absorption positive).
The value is -0.08 nm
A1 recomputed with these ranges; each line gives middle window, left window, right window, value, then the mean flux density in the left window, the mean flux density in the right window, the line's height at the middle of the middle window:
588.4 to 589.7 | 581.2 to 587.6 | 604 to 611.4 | 0.123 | 6.02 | 5.77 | 5.97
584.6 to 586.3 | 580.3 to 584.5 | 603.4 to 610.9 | 0.036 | 5.97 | 5.78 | 5.95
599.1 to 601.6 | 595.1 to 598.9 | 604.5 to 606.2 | 0.000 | 5.72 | 5.9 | 5.79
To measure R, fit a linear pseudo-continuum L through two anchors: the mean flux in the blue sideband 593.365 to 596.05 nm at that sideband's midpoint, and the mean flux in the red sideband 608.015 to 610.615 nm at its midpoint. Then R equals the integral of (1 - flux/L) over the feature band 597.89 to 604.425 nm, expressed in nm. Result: 0.068 nm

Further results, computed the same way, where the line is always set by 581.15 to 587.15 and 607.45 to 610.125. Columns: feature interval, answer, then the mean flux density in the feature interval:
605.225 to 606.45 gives -0.029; 5.86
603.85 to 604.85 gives -0.044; 5.99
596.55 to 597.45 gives -0.012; 5.89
